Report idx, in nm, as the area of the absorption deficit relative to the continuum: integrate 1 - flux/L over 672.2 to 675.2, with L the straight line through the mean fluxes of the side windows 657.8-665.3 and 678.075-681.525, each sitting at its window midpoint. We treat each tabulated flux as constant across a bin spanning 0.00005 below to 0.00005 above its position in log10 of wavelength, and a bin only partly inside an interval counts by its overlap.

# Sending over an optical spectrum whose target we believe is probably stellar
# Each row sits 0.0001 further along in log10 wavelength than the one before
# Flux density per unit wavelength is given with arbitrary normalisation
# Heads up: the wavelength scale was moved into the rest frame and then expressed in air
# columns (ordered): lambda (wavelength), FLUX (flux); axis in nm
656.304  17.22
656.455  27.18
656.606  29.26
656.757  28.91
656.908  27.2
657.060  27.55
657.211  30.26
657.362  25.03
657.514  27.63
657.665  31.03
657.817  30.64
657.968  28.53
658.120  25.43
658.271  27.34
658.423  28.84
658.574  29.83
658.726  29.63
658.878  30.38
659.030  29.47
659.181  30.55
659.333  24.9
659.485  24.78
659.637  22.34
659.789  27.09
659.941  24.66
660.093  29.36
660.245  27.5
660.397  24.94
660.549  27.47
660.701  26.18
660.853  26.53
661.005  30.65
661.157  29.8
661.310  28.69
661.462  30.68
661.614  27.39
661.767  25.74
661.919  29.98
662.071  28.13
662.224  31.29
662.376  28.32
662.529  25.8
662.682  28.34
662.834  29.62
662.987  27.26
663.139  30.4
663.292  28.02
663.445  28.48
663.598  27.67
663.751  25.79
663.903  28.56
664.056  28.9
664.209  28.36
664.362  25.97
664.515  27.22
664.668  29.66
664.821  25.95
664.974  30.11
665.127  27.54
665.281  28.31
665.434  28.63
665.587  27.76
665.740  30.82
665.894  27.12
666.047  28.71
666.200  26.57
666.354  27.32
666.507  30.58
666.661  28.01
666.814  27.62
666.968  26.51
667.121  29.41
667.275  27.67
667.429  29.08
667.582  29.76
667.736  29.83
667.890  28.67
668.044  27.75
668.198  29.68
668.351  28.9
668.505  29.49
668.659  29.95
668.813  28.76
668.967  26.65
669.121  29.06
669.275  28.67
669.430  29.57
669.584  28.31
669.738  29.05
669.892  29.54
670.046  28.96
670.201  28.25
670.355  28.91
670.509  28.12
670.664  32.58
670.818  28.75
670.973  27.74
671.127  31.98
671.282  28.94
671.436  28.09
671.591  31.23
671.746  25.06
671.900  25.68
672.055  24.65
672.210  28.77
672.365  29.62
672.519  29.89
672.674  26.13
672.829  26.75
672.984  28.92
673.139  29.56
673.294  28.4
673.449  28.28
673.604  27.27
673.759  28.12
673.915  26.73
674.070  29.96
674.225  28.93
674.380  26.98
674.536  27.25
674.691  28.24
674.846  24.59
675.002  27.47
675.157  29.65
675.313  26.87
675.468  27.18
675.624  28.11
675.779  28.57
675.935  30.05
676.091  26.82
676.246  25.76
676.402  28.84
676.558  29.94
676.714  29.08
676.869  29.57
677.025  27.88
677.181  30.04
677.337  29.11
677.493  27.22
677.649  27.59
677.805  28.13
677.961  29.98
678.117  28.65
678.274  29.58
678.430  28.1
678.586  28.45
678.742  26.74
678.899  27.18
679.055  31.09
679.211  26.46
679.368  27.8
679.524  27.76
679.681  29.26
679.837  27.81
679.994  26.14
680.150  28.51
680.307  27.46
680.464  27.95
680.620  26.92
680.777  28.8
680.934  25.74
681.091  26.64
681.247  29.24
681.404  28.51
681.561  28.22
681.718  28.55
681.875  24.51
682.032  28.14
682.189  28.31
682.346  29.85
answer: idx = -0.01 nm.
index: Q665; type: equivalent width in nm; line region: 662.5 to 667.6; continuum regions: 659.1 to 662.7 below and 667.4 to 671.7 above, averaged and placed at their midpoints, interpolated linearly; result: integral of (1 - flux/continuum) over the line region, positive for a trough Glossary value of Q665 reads 0.02 nm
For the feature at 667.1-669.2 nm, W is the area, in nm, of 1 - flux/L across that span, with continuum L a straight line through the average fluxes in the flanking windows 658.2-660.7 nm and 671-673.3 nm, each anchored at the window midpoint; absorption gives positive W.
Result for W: -0.07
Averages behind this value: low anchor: 27.4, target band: 28.9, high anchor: 28.2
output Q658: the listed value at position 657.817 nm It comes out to 30.64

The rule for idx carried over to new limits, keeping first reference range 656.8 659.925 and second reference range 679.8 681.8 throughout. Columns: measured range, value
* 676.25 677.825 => -0.05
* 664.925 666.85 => -0.04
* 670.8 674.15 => -0.05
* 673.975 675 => 0.00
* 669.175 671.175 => -0.10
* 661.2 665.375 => -0.06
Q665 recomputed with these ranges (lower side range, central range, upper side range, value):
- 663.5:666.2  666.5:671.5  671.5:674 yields -0.18 nm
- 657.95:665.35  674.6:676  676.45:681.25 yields 0.02 nm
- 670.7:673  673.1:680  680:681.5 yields -0.06 nm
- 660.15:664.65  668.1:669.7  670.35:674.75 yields -0.04 nm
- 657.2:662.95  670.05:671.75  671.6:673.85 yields -0.09 nm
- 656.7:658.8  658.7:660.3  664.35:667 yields 0.06 nm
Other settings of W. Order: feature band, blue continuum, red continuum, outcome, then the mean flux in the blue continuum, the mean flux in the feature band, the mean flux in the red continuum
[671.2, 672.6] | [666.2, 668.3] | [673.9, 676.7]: 0.009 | 28.5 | 28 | 27.9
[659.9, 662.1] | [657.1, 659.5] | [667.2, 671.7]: 0.056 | 28.5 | 27.9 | 29.1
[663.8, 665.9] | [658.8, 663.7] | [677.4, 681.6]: -0.024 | 27.9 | 28.2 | 28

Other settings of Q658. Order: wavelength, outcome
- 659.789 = 27.09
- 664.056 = 28.9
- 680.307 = 27.46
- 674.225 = 28.93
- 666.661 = 28.01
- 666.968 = 26.51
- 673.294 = 28.4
